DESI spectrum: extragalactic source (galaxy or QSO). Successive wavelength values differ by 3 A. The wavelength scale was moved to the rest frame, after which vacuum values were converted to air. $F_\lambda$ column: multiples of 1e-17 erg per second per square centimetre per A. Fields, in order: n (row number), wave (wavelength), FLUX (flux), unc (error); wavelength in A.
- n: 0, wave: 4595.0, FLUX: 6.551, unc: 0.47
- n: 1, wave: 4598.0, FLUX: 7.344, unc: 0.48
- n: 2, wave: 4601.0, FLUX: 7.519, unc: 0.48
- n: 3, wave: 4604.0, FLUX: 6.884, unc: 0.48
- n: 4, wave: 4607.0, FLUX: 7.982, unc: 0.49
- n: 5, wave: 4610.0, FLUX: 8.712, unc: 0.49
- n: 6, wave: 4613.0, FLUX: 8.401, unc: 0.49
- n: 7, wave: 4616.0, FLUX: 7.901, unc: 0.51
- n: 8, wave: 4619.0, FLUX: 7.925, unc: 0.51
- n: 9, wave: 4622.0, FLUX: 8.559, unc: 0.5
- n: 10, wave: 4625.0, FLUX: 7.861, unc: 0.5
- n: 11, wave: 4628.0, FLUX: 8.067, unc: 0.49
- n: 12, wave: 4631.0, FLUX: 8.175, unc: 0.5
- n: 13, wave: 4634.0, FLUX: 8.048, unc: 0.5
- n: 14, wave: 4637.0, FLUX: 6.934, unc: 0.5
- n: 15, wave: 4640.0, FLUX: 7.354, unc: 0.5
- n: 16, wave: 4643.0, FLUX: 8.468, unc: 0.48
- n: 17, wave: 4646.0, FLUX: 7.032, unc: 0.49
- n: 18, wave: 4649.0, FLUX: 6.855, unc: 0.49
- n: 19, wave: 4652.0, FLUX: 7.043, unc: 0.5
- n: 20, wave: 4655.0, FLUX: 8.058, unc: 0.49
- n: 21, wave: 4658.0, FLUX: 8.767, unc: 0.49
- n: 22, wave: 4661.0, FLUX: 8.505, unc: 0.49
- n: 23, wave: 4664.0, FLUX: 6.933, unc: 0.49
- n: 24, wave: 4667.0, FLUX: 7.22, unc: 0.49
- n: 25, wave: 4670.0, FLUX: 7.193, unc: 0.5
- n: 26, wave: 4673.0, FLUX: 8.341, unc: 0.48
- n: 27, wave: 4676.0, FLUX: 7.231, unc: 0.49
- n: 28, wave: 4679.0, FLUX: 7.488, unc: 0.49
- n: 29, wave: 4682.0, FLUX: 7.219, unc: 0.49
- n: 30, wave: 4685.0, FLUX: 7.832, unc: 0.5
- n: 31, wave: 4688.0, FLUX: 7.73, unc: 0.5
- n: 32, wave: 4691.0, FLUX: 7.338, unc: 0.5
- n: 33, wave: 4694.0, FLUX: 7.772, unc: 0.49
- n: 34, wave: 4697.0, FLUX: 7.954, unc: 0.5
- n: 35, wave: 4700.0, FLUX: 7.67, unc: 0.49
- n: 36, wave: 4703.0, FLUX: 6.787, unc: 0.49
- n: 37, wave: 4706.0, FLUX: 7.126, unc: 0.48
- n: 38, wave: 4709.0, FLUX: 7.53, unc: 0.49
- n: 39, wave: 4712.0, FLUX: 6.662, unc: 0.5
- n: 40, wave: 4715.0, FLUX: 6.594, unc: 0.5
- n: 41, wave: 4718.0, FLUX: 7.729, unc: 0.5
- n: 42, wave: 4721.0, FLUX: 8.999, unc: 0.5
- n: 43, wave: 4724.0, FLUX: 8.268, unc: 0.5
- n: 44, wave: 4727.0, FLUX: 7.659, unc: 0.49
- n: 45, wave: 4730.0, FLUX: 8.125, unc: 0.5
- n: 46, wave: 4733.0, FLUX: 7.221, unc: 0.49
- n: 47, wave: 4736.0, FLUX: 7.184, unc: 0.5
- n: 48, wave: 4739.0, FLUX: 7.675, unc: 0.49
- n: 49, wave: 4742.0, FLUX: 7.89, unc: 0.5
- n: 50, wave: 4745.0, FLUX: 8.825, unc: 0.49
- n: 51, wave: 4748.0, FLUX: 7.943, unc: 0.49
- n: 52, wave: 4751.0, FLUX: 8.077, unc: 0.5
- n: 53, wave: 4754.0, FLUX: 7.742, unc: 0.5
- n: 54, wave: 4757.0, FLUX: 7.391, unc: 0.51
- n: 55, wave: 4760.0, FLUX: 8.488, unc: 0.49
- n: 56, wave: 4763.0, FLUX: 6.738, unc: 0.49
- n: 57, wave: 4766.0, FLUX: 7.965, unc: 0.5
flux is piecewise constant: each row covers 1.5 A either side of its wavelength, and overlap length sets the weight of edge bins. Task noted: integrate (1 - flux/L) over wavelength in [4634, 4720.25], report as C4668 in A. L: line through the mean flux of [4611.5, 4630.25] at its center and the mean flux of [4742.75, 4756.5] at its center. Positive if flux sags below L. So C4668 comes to 6.4 A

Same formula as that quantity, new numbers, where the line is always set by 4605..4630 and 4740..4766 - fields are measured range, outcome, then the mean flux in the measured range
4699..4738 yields 2.2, 7.5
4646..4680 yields 2.0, 7.58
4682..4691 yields 0.5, 7.61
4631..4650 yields 1.4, 7.52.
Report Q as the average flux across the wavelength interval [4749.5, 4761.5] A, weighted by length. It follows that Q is 7.92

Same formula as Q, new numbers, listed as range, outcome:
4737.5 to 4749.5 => 8.08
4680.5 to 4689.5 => 7.59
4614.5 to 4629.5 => 8.06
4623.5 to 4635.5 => 8.04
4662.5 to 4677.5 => 7.38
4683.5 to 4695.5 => 7.67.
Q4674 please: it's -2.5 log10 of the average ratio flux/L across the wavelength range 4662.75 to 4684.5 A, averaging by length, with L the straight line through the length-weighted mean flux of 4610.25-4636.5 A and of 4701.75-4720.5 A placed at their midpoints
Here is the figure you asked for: 0.02 mag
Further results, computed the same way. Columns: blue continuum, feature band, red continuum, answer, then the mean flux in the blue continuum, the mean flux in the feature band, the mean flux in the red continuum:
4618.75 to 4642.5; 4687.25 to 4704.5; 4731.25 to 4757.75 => 0.04 mag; 7.89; 7.53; 7.79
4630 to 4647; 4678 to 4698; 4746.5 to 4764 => 0.01 mag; 7.67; 7.61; 7.76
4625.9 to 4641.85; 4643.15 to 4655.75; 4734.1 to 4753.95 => 0.06 mag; 7.74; 7.33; 7.9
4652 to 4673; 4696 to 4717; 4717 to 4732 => 0.12 mag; 7.77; 7.18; 8.14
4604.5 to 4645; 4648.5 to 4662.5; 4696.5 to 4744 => -0.01 mag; 7.99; 7.92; 7.57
